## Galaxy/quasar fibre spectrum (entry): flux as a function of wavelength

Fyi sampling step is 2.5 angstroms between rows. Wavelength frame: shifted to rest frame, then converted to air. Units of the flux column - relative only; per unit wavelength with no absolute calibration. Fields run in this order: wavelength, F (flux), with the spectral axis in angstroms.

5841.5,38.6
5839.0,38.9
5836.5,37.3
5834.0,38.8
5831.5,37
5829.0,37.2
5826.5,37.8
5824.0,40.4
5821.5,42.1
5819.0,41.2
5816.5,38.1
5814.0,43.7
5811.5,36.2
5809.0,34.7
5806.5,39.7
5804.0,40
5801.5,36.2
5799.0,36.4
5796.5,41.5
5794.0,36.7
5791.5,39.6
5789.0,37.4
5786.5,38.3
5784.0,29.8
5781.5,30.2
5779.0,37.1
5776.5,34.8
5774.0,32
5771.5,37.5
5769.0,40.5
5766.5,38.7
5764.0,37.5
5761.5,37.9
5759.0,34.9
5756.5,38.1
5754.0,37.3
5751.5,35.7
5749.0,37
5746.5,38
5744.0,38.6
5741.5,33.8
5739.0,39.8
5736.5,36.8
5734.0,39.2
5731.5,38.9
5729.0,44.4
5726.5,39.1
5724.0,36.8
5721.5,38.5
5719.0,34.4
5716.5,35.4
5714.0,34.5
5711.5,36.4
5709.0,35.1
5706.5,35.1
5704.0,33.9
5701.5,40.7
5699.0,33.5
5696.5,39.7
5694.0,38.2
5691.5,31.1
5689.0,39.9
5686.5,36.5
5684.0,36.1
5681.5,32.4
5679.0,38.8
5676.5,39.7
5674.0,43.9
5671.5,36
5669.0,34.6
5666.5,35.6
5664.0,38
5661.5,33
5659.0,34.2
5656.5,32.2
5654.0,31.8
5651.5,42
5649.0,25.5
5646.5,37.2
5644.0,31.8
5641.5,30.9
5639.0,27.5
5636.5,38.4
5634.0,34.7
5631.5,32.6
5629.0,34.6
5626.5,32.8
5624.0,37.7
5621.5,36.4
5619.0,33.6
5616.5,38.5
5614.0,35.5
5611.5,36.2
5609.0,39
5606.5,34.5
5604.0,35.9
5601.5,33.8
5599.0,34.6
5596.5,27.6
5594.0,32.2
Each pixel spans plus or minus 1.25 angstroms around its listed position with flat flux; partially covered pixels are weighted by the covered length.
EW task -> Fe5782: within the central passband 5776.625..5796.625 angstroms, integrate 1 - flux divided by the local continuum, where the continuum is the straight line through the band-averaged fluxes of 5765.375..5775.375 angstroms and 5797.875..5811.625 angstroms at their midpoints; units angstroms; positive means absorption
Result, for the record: 0.7 angstroms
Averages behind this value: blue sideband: 37.1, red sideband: 37.3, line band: 35.9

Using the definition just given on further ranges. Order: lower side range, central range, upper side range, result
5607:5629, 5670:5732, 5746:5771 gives -0.3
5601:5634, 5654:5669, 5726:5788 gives 0.7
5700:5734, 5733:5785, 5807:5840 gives 1.9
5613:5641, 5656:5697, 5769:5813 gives -1.5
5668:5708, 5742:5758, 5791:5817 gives 0.2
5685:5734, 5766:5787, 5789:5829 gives 1.7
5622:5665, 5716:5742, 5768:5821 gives -1.7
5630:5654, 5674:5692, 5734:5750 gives -1.1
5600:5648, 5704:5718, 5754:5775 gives 0.4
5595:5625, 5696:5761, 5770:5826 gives -0.9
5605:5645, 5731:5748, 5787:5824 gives -0.2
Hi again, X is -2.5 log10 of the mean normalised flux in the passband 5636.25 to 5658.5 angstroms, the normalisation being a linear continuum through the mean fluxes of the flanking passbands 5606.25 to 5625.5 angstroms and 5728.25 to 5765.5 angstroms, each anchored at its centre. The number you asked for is 0.12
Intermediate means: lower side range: 36.5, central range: 32.8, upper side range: 37.8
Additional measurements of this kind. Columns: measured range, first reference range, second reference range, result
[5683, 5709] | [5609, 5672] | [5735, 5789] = -0.03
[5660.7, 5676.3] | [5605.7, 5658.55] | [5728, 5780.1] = -0.05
